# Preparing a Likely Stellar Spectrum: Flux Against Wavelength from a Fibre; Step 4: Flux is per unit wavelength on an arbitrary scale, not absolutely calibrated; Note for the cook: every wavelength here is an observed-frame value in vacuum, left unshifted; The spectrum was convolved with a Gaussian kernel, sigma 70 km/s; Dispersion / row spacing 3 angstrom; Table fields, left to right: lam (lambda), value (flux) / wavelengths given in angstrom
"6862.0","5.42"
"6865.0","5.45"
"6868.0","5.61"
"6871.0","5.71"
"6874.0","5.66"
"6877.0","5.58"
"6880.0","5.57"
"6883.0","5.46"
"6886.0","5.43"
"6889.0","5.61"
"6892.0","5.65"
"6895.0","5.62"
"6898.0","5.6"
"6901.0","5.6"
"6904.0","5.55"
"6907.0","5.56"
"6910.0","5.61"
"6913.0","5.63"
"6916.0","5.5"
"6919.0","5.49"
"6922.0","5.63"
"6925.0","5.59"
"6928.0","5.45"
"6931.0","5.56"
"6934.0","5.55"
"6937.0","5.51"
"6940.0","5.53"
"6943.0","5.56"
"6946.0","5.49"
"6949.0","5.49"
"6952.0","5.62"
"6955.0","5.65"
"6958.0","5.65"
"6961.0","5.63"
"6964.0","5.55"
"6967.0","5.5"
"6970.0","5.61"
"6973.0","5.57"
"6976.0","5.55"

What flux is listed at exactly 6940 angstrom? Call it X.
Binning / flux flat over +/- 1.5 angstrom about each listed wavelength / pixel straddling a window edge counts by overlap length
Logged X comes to 5.53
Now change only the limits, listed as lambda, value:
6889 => 5.61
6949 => 5.49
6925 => 5.59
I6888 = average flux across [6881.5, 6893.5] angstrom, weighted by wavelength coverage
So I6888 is 5.54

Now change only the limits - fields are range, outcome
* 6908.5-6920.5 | 5.56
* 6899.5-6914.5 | 5.59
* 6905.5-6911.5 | 5.59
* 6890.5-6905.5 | 5.6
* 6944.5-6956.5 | 5.56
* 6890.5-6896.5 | 5.64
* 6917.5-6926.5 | 5.57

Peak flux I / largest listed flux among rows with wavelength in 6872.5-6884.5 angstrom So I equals 5.66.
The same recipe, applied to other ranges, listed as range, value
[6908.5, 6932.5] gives 5.63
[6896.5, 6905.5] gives 5.6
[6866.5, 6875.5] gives 5.71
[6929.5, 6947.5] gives 5.56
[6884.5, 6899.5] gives 5.65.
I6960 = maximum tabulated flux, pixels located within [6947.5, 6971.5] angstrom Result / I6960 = 5.65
